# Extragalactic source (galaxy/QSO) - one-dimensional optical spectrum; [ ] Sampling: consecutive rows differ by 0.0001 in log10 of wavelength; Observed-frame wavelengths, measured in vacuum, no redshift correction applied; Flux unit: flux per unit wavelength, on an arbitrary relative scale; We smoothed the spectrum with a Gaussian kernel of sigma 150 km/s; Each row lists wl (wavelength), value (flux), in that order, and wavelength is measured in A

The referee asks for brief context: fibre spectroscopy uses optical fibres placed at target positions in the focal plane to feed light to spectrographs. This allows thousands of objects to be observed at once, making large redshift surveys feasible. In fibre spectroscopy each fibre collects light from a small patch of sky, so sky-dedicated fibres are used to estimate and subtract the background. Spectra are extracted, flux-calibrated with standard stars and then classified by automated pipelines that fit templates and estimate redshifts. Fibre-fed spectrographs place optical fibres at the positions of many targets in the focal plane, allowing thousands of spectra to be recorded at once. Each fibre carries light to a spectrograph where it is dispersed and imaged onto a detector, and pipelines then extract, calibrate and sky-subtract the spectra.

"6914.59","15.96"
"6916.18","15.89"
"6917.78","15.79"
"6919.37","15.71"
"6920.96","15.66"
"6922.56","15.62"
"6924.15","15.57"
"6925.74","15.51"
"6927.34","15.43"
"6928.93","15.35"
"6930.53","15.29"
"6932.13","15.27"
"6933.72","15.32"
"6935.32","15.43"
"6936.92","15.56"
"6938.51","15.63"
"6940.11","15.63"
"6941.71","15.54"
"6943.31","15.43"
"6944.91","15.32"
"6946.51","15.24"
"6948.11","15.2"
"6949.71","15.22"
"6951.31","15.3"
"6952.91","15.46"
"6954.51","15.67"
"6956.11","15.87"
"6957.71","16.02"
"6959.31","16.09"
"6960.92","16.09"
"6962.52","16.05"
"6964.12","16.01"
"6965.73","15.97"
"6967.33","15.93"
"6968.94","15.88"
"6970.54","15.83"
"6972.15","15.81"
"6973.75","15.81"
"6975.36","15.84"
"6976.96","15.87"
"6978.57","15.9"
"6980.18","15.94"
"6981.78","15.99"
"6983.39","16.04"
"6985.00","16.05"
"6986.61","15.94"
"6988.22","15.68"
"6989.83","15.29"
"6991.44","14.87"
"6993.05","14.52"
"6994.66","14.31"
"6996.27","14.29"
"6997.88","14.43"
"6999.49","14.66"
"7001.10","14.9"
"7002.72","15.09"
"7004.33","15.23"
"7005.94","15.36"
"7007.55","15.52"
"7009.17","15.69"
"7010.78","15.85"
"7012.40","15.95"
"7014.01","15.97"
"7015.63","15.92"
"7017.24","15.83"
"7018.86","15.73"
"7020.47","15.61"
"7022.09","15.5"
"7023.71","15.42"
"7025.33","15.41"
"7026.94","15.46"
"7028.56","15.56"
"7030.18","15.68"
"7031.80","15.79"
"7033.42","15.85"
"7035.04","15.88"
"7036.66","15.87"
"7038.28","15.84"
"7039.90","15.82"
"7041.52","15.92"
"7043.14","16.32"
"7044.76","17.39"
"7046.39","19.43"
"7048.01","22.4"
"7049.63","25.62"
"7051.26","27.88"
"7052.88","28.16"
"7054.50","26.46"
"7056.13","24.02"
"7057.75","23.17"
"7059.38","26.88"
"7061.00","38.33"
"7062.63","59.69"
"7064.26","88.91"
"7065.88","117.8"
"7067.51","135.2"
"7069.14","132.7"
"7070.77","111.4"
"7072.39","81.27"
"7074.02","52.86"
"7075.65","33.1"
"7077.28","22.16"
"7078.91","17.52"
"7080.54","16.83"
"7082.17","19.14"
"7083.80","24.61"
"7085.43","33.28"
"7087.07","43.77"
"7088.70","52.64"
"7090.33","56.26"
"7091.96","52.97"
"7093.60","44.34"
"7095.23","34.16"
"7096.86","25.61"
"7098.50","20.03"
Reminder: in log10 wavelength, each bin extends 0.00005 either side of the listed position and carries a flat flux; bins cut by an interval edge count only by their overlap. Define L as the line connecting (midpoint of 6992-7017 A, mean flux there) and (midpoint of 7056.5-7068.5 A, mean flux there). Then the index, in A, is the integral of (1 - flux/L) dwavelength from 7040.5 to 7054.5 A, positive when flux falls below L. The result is 8.5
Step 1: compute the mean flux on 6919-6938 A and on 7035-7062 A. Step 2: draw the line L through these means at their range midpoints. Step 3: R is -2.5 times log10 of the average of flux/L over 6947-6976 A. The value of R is 0.11 mag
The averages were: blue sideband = 15.5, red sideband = 22.5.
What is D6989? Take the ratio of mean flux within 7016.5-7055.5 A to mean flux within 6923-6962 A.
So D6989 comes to 1.17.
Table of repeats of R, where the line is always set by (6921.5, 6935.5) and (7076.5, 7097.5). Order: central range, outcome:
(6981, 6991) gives 0.37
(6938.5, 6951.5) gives 0.13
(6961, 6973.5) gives 0.25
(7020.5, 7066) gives 0.15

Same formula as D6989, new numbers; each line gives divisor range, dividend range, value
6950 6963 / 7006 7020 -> 1.00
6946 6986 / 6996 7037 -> 0.98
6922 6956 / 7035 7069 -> 2.55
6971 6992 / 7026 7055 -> 1.20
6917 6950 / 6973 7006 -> 0.99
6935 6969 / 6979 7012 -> 0.98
